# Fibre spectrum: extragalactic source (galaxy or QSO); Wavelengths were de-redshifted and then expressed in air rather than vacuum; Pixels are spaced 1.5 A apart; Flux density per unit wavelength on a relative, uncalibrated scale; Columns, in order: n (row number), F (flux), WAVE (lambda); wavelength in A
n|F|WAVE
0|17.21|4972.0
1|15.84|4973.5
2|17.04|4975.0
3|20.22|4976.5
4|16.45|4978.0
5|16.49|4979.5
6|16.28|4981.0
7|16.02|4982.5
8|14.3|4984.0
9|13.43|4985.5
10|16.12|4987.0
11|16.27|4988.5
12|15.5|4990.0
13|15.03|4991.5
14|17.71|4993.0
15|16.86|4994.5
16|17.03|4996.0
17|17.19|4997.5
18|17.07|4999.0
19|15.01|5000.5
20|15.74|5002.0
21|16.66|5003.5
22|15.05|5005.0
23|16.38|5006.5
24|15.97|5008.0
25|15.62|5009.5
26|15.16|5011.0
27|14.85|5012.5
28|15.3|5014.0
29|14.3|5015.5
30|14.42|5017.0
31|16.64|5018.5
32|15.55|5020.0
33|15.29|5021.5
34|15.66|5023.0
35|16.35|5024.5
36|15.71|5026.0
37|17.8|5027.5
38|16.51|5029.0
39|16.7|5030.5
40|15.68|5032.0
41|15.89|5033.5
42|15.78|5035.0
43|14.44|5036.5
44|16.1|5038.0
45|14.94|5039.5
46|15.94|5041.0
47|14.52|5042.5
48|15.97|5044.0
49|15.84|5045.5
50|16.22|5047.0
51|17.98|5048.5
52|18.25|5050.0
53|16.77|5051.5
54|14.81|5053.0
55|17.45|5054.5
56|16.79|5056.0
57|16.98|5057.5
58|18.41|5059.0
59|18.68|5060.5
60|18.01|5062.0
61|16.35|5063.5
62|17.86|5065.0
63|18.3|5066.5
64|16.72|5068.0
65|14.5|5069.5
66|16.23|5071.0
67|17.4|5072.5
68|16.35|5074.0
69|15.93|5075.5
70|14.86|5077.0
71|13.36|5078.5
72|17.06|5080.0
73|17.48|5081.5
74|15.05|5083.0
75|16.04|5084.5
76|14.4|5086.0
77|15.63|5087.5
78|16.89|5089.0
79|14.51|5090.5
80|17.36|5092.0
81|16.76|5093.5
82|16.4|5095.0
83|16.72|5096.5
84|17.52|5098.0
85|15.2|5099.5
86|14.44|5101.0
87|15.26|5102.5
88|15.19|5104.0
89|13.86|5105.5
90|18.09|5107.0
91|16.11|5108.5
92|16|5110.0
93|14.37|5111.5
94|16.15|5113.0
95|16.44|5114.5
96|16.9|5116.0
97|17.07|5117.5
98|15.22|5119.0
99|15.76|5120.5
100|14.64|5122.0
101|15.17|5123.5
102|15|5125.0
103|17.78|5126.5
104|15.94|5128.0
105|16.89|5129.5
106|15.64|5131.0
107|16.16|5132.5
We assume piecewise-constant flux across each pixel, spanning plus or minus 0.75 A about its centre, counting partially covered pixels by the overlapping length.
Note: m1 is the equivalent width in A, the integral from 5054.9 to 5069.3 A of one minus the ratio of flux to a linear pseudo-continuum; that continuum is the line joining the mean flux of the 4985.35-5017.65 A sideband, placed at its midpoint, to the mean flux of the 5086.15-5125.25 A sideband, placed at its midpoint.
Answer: -1.46 A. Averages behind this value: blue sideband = 15.8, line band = 17.4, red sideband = 15.9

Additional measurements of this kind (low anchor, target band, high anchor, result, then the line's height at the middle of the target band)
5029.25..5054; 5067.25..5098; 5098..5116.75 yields -0.3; 15.8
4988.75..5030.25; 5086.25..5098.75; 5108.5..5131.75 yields -0.4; 15.9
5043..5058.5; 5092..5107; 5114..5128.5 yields 0.3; 16.2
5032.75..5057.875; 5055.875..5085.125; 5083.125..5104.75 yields -1.1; 16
